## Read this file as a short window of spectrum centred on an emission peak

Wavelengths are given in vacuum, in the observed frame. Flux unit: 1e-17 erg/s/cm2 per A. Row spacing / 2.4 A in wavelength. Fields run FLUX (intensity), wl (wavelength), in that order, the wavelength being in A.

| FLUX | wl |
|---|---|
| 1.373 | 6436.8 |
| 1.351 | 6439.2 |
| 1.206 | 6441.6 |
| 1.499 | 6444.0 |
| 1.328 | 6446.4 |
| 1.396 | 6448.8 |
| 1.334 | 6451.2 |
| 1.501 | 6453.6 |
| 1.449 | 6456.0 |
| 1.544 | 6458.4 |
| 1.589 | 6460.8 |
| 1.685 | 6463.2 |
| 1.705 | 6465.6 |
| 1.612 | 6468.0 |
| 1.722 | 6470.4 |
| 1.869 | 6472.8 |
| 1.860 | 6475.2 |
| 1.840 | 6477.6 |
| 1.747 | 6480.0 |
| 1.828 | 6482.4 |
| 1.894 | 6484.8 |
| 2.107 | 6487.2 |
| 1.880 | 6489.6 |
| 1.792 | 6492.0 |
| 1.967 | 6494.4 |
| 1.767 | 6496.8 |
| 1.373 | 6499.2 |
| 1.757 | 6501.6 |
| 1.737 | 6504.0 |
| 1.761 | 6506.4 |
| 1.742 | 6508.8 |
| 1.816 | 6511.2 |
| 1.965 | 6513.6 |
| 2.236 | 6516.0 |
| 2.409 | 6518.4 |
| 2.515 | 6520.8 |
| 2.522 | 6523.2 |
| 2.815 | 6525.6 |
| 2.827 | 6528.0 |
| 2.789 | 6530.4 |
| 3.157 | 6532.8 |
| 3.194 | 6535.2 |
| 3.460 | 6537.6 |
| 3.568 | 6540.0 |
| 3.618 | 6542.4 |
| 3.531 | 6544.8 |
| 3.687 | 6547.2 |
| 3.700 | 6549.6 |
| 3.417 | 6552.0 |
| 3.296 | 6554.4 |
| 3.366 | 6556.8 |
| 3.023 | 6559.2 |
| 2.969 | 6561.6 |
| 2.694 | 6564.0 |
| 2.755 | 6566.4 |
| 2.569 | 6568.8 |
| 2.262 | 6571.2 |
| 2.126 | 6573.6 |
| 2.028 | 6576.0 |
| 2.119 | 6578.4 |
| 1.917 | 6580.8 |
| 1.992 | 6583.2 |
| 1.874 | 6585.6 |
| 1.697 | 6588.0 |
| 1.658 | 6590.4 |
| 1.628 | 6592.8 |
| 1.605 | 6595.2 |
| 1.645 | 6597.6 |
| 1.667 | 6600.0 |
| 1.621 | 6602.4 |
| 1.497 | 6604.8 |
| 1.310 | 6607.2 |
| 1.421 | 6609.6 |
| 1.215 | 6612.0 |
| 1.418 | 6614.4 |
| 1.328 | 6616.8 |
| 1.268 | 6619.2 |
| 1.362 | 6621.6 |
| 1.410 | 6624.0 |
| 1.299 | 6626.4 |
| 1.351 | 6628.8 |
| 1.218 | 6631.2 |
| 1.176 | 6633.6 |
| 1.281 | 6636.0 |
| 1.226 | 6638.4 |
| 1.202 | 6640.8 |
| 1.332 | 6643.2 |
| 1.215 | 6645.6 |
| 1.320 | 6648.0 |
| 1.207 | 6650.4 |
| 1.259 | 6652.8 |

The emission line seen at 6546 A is C IV 1549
